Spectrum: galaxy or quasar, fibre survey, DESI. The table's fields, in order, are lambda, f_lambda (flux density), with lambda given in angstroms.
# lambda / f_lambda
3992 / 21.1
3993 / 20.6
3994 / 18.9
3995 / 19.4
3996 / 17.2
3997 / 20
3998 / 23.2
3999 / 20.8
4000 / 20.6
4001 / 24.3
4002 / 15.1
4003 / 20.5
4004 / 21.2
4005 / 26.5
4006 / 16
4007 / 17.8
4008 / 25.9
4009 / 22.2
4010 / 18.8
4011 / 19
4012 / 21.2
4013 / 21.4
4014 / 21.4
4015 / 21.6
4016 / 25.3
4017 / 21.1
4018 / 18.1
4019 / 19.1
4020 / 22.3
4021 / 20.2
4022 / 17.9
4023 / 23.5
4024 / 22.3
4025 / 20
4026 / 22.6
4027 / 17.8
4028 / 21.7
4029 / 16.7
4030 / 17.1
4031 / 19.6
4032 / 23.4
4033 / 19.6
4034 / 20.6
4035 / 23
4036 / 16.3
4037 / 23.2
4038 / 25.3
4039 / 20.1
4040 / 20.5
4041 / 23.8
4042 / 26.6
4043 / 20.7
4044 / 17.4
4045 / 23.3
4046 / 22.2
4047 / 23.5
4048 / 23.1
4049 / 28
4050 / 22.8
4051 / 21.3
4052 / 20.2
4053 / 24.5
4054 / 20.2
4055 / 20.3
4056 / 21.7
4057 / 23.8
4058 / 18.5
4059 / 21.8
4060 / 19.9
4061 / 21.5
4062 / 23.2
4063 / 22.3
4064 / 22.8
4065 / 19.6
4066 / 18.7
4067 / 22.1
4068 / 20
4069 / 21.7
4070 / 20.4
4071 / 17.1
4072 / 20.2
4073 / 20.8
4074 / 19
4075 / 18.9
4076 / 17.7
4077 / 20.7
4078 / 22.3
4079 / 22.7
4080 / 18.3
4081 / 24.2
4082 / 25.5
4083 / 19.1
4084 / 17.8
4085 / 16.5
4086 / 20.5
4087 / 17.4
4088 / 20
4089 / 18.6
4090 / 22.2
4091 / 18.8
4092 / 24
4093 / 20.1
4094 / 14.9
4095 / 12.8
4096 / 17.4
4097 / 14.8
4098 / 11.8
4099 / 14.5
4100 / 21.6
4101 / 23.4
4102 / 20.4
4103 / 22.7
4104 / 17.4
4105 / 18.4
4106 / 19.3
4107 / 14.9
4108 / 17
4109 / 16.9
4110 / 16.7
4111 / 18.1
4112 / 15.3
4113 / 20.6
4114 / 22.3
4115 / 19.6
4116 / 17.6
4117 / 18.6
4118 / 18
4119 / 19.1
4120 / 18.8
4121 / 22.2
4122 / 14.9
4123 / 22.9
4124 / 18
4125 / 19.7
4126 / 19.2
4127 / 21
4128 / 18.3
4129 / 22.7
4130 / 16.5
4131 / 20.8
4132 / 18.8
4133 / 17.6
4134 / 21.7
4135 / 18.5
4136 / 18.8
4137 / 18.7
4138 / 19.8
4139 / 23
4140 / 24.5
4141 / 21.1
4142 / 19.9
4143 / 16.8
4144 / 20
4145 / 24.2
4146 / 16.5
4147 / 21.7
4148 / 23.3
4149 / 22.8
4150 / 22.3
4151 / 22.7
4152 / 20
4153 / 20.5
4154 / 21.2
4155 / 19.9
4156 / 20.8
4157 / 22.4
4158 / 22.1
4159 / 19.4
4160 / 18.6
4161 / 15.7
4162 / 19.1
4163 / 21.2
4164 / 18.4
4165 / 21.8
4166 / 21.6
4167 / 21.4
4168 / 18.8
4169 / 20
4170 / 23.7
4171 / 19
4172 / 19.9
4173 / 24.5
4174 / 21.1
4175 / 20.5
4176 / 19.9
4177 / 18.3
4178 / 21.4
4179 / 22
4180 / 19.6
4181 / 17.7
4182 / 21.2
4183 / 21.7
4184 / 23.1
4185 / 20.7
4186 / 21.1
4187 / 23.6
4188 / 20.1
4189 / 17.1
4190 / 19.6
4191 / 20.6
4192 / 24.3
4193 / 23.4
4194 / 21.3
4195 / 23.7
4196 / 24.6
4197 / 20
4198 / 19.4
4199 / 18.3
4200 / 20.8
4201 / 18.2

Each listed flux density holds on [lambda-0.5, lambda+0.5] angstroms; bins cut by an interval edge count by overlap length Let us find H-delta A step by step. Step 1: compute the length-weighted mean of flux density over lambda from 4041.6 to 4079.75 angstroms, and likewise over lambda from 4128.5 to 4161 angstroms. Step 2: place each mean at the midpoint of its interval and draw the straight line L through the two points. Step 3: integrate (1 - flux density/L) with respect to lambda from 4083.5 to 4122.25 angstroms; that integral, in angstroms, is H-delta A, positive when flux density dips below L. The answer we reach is 4.7 angstroms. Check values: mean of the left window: 21.3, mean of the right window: 20.5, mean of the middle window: 18.4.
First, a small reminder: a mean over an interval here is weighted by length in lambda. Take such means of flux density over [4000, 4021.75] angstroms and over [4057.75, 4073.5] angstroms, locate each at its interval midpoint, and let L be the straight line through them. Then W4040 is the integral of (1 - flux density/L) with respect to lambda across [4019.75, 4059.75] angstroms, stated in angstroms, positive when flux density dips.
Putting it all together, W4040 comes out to -1.2 angstroms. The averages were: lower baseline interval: 20.9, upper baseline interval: 20.7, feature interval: 21.4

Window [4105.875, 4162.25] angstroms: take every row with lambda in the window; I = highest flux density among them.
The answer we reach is 24.5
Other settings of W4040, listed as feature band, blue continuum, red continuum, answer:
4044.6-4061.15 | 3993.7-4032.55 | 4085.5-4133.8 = -2.0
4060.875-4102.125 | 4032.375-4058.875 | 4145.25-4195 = 3.8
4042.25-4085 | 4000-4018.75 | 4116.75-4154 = -1.2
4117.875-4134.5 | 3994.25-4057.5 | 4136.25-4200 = 1.2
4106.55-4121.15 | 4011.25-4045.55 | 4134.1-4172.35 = 1.7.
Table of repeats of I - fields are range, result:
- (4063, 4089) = 25.5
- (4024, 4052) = 28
